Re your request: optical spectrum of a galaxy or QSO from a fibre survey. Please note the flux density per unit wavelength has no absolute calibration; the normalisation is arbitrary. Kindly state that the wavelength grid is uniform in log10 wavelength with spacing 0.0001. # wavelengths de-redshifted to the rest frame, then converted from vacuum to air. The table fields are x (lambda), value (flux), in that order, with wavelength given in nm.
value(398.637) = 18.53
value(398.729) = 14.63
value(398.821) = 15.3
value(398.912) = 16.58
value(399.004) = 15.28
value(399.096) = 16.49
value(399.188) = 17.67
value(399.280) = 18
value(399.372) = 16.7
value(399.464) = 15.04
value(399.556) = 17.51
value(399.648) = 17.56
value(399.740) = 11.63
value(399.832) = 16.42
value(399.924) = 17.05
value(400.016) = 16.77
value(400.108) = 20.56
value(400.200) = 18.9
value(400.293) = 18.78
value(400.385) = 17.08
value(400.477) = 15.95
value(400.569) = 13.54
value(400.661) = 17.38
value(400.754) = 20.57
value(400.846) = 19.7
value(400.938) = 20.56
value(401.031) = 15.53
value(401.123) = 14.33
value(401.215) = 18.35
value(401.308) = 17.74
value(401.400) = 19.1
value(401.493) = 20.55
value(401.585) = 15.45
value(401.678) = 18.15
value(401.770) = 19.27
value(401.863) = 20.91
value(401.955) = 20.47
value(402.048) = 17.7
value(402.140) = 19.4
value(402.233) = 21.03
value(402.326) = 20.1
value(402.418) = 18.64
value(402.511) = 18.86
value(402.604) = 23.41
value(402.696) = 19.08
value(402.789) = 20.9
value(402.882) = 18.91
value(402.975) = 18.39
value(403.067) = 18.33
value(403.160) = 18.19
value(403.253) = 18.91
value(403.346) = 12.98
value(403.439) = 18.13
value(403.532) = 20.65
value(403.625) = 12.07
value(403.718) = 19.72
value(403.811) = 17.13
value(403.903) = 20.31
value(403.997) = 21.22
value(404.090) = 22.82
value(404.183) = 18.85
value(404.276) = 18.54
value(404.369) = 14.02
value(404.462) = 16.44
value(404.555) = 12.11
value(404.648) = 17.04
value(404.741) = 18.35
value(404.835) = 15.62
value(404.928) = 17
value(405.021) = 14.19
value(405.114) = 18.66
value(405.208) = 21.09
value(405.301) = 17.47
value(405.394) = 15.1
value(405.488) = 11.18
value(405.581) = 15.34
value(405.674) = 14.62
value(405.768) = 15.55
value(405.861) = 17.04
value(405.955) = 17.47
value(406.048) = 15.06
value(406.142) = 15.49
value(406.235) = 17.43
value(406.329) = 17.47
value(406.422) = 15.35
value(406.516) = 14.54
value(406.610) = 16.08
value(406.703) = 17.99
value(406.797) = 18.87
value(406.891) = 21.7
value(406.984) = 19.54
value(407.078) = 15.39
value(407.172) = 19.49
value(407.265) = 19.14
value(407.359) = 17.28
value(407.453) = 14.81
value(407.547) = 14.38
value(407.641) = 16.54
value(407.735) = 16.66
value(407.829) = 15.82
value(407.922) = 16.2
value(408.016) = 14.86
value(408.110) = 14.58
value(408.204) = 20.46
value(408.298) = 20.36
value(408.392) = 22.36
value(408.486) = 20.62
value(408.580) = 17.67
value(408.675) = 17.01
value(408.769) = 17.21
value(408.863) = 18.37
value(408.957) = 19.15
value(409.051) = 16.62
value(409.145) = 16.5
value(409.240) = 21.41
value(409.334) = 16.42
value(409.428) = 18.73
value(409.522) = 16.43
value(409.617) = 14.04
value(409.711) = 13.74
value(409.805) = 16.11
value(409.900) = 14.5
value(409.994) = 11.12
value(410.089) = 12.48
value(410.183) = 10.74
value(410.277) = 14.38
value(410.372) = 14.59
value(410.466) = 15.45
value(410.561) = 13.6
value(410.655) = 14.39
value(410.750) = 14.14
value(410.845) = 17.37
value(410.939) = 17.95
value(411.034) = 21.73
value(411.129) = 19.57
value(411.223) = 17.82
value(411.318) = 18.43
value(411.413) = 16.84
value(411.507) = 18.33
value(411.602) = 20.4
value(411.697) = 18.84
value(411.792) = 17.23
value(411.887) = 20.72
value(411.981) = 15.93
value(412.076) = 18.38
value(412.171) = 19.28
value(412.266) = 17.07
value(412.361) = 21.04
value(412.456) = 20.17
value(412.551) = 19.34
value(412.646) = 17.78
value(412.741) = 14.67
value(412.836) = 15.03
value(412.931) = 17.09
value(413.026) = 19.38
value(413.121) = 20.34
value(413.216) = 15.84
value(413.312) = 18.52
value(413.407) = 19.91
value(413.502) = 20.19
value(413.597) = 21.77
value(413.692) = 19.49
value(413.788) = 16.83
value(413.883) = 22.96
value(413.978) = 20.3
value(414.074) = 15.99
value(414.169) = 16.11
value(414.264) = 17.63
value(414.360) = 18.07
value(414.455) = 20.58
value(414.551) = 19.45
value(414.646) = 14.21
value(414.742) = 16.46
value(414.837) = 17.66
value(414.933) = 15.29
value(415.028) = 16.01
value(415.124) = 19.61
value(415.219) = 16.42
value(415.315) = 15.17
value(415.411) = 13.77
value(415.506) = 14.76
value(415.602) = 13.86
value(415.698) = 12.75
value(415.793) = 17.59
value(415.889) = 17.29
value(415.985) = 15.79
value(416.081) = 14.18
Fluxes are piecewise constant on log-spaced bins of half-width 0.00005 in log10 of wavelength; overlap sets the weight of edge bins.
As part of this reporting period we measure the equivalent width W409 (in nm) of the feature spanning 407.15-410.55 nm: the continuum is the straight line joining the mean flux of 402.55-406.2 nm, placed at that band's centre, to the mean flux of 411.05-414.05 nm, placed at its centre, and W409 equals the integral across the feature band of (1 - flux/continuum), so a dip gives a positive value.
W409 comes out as 0.297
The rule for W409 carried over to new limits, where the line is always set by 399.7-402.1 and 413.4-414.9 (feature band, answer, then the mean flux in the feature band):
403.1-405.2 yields 0.059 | 17.5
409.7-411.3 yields 0.259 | 15.4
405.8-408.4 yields 0.144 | 17.1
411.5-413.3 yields 0.017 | 18.3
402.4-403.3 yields -0.074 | 19.4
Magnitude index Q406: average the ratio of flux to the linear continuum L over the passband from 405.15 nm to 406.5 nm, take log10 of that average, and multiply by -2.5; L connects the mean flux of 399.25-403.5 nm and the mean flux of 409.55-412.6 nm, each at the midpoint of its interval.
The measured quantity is 0.09 mag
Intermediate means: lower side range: 18.1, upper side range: 16.7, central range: 16.1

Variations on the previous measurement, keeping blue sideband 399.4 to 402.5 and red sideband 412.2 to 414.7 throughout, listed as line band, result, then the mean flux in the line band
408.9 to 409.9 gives 0.091 mag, 16.8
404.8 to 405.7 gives 0.129 mag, 16.1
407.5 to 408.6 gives 0.041 mag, 17.5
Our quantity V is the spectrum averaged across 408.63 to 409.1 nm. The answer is 17.7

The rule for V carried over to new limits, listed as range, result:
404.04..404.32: 20.1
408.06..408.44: 19.4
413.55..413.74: 20.6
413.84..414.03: 21.4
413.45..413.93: 20.3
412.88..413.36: 18.2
